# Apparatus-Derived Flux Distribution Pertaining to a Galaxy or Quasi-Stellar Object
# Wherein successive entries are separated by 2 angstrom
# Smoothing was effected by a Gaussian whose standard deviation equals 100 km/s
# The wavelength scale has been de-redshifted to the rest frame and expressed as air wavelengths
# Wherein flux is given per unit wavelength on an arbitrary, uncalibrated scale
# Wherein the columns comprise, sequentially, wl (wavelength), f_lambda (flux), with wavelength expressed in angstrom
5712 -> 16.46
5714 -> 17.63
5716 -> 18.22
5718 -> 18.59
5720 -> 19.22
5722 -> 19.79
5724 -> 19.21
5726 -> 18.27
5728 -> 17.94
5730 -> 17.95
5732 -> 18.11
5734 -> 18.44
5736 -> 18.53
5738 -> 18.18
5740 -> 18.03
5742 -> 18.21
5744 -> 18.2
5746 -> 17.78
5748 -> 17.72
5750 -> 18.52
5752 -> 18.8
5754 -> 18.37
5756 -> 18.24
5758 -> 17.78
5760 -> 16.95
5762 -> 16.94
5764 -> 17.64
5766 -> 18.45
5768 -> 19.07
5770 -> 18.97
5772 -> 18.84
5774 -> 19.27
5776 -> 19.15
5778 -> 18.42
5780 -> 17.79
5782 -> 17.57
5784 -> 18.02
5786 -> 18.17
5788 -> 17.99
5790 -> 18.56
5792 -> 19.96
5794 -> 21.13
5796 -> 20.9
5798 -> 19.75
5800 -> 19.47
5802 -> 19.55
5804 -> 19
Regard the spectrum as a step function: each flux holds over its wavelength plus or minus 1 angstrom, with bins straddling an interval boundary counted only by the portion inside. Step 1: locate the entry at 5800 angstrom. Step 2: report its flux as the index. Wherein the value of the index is 19.47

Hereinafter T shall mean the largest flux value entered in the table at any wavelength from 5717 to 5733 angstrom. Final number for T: 19.79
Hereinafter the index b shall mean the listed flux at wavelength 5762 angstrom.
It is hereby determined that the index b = 16.94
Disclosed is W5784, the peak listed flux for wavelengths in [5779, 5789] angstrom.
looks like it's 18.17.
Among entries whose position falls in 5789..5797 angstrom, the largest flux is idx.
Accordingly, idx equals 21.13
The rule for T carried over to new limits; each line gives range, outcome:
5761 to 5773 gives 19.07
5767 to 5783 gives 19.27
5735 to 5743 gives 18.53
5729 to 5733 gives 18.11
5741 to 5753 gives 18.8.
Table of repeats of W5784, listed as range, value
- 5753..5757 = 18.37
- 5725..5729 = 18.27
